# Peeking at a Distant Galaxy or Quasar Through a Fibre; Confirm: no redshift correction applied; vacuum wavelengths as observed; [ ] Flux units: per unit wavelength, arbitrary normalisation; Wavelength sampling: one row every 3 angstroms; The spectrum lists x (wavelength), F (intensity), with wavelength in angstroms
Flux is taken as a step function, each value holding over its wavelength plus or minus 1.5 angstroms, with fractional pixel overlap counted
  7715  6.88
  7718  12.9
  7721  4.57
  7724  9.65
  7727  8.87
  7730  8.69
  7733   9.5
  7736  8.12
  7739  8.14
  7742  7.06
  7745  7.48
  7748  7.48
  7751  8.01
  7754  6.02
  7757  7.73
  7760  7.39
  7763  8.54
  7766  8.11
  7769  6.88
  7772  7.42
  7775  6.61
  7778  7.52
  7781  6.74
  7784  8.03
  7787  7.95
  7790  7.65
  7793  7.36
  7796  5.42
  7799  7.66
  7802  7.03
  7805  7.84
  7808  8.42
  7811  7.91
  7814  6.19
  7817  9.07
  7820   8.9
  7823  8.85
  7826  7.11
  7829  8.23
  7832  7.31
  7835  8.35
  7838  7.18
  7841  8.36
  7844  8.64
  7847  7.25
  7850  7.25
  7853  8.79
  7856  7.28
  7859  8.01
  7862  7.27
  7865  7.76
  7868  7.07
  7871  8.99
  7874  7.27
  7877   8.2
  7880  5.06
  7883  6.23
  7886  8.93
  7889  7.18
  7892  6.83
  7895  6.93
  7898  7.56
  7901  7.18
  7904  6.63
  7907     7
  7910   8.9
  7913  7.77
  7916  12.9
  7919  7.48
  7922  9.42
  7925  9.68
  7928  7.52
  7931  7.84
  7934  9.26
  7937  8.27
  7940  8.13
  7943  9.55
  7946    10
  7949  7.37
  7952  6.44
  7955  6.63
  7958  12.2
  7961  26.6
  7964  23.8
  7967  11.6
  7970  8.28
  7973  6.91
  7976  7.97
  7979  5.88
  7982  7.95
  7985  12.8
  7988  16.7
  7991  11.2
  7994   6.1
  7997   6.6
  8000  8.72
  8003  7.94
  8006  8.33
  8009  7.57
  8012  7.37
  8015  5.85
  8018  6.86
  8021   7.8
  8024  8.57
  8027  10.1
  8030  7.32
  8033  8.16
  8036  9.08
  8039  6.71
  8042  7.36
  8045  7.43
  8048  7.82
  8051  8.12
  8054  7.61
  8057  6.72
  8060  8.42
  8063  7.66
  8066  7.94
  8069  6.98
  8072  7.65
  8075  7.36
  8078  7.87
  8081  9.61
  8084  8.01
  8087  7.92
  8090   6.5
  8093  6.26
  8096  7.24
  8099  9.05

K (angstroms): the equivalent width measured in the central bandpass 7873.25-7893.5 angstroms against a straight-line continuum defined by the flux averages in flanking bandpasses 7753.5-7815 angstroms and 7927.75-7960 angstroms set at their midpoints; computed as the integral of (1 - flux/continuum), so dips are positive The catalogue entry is 2.9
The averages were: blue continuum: 7.38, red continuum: 8.79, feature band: 7.09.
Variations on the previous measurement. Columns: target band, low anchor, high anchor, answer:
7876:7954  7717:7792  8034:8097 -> -2.6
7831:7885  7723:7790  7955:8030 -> 7.2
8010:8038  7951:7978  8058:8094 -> 5.5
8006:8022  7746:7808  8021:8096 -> 1.1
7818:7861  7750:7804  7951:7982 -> 3.6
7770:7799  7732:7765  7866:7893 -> 1.6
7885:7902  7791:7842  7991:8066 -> 0.7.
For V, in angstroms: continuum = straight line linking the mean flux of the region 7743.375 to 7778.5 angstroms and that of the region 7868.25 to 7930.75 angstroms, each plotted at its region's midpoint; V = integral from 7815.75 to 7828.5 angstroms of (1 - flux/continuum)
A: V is -1.4 angstroms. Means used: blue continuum 7.43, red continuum 7.87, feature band 8.45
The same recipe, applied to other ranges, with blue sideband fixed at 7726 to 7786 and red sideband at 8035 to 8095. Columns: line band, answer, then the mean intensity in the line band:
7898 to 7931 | -3.0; 8.38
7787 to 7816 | 1.3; 7.34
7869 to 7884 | 1.0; 7.18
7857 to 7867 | 0.1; 7.63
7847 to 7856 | -0.1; 7.77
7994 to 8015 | 0.4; 7.5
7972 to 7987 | -1.9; 8.63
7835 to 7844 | -0.4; 8.01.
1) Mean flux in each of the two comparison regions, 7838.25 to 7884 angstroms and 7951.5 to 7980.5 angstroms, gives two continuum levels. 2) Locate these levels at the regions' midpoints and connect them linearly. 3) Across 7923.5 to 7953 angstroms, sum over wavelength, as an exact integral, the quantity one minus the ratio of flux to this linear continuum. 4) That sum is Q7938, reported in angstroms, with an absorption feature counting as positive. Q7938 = 6.2 angstroms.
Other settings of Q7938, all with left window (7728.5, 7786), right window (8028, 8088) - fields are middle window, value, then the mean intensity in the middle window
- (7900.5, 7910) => 0.6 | 7.22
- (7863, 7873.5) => -0.2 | 7.84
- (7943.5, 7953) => -0.5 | 8.19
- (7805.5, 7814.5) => 0.0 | 7.69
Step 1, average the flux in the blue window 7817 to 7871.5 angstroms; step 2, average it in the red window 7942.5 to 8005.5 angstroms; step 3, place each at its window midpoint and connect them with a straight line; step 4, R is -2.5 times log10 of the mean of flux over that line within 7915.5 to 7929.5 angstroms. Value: 0.039 mag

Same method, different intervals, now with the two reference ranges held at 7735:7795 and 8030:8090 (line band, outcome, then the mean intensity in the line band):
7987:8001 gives -0.25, 9.66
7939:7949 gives -0.18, 9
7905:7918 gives -0.18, 8.98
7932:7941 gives -0.12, 8.54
